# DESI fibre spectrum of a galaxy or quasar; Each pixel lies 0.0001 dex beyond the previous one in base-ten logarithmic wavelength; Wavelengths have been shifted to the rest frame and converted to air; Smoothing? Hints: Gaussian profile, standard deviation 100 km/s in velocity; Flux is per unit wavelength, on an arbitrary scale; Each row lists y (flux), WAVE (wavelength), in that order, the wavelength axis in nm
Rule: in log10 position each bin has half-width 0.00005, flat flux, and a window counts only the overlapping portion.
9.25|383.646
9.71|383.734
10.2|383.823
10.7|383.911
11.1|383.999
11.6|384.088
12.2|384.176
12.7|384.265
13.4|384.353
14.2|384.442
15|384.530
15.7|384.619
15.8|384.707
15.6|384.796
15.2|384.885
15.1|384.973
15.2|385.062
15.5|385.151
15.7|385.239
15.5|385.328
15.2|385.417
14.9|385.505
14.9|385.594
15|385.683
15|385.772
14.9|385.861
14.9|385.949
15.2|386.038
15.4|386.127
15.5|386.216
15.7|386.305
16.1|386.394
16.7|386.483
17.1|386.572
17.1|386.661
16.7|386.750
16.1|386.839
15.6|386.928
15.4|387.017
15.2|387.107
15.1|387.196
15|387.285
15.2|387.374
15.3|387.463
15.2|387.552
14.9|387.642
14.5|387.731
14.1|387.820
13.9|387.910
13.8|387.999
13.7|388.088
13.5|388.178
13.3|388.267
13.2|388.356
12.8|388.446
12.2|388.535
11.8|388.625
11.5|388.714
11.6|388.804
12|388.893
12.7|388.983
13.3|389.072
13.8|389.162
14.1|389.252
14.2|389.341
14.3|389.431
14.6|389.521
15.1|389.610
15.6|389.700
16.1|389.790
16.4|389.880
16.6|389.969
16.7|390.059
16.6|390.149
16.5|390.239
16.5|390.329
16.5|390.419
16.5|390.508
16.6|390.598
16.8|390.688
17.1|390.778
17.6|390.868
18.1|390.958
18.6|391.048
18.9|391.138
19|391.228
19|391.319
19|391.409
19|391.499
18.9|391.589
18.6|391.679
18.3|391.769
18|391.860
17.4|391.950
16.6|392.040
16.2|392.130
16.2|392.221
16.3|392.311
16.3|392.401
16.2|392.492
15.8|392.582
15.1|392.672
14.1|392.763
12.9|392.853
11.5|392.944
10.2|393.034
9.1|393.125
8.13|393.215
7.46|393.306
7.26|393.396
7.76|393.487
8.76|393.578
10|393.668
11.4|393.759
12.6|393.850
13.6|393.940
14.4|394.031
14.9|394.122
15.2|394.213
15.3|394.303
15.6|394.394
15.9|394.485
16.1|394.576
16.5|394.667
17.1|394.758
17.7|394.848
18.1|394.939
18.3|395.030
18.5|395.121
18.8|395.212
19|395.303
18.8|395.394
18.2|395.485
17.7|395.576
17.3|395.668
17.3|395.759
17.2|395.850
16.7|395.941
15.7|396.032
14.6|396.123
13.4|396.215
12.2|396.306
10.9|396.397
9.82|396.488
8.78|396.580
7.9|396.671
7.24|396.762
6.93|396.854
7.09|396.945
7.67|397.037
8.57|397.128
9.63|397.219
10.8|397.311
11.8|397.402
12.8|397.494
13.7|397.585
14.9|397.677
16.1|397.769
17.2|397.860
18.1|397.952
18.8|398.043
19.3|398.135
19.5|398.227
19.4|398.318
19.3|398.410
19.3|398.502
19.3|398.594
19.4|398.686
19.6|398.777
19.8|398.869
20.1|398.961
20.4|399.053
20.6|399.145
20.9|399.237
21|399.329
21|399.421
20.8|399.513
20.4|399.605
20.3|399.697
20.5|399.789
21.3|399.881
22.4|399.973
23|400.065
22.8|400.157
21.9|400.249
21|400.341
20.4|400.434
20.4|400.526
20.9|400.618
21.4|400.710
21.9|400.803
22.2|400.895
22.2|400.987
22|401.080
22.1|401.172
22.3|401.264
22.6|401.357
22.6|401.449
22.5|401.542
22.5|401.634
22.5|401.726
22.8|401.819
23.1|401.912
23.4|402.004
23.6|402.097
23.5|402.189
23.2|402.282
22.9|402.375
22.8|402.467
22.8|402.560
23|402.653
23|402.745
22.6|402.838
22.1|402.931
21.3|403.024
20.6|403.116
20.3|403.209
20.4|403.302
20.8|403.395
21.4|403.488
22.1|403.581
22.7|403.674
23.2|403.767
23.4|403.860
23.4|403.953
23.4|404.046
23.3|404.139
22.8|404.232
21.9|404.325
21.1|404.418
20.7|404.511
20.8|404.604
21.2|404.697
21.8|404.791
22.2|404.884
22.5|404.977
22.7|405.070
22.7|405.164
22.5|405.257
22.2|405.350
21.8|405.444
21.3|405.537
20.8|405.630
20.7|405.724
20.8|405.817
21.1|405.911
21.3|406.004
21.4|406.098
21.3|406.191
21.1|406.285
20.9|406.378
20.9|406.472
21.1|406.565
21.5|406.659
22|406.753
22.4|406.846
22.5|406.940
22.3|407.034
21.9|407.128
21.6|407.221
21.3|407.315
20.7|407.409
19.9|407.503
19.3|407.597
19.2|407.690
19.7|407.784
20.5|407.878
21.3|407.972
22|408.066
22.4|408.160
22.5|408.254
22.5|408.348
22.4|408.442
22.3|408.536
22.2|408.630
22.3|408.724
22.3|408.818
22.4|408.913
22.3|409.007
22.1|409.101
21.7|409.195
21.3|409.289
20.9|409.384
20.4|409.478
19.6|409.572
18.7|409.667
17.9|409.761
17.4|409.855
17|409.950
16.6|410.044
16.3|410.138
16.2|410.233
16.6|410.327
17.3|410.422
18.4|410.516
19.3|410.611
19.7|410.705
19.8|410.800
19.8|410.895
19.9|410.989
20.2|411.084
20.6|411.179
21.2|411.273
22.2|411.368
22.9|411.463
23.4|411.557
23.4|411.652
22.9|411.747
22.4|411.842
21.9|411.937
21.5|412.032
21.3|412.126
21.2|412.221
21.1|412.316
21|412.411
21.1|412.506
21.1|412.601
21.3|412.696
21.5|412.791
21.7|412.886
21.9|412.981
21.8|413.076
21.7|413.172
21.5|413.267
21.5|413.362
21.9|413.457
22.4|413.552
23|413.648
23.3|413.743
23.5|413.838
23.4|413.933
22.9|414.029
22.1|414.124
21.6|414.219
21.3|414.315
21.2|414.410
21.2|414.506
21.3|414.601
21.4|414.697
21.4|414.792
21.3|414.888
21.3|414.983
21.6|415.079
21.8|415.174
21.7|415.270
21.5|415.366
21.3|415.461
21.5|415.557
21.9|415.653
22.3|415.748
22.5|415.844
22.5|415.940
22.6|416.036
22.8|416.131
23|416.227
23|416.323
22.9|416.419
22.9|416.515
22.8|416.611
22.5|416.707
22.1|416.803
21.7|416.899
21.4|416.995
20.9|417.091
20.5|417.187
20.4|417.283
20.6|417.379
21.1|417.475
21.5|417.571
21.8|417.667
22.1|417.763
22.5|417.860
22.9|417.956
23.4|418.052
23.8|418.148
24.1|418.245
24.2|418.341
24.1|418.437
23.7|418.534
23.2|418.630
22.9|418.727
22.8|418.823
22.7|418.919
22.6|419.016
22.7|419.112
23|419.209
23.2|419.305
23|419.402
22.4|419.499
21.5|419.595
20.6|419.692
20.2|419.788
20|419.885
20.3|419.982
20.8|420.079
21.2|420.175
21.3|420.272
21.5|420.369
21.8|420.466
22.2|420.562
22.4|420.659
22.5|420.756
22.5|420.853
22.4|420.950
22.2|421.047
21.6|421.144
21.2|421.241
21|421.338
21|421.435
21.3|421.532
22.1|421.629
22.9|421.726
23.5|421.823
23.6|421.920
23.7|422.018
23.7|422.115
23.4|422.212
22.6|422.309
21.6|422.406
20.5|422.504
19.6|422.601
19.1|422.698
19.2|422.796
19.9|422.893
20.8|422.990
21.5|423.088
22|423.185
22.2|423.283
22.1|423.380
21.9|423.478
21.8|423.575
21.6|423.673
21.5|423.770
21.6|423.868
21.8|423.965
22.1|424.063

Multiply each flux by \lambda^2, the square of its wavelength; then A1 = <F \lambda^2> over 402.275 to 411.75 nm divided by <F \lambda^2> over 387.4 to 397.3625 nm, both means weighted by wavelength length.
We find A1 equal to 1.57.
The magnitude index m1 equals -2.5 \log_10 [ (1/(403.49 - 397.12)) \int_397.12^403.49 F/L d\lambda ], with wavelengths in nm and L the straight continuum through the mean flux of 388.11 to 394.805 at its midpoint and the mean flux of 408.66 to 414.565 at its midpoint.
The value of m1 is -0.16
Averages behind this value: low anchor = 14.8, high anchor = 20.9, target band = 20.3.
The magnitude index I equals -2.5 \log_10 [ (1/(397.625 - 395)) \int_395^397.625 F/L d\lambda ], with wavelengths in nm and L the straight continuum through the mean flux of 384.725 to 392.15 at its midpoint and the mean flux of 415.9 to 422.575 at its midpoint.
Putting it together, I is 0.28 mag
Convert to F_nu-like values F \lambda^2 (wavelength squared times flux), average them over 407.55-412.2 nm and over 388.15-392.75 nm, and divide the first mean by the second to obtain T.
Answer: 1.4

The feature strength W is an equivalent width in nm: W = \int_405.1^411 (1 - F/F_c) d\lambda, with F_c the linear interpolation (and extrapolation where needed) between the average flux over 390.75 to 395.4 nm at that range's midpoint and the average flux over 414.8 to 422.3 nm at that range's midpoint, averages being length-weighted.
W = -0.40 nm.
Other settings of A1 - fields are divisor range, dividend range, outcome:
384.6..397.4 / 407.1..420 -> 1.64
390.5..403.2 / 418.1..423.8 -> 1.42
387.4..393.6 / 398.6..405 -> 1.56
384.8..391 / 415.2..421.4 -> 1.71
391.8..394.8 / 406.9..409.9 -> 1.67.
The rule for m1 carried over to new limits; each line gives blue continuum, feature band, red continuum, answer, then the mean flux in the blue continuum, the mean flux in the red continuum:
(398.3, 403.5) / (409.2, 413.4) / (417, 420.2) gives 0.08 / 21.5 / 22.1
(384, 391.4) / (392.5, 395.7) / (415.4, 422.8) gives 0.16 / 15.1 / 22.1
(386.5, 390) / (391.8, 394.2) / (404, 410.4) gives 0.22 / 14.4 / 21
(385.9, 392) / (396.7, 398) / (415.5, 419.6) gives 0.46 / 15.6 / 22.5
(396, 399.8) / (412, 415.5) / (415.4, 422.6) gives -0.06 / 15.6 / 22.2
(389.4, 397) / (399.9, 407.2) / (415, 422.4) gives -0.22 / 15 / 22.2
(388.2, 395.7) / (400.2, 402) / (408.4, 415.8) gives -0.23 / 15.2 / 21.1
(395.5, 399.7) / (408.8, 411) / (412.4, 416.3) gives 0.05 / 15.7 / 21.9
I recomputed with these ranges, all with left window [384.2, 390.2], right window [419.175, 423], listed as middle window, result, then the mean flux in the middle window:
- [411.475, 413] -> -0.10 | 21.8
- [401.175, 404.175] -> -0.25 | 22.5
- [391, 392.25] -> -0.16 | 18.1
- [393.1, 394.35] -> 0.40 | 11.2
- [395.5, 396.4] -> 0.06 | 15.6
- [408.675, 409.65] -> -0.12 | 21.4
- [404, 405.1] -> -0.20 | 22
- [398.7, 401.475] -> -0.22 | 21.3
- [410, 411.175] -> 0.06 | 18.4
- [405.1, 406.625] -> -0.15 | 21.4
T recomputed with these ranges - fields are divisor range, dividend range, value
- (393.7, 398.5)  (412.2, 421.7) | 1.66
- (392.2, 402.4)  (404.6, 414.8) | 1.33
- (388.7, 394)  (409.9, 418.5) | 1.62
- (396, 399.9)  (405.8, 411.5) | 1.38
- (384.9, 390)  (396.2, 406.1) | 1.44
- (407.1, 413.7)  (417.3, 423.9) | 1.11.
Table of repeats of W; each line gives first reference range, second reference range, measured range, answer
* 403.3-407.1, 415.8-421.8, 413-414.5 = -0.01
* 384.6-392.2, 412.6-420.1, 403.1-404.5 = -0.21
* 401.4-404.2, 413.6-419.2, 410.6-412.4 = 0.08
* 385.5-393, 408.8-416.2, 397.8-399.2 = -0.12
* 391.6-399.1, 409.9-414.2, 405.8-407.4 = -0.22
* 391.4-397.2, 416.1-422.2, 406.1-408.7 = -0.42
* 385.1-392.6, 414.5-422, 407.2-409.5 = -0.17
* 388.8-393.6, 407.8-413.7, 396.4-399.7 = 0.30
